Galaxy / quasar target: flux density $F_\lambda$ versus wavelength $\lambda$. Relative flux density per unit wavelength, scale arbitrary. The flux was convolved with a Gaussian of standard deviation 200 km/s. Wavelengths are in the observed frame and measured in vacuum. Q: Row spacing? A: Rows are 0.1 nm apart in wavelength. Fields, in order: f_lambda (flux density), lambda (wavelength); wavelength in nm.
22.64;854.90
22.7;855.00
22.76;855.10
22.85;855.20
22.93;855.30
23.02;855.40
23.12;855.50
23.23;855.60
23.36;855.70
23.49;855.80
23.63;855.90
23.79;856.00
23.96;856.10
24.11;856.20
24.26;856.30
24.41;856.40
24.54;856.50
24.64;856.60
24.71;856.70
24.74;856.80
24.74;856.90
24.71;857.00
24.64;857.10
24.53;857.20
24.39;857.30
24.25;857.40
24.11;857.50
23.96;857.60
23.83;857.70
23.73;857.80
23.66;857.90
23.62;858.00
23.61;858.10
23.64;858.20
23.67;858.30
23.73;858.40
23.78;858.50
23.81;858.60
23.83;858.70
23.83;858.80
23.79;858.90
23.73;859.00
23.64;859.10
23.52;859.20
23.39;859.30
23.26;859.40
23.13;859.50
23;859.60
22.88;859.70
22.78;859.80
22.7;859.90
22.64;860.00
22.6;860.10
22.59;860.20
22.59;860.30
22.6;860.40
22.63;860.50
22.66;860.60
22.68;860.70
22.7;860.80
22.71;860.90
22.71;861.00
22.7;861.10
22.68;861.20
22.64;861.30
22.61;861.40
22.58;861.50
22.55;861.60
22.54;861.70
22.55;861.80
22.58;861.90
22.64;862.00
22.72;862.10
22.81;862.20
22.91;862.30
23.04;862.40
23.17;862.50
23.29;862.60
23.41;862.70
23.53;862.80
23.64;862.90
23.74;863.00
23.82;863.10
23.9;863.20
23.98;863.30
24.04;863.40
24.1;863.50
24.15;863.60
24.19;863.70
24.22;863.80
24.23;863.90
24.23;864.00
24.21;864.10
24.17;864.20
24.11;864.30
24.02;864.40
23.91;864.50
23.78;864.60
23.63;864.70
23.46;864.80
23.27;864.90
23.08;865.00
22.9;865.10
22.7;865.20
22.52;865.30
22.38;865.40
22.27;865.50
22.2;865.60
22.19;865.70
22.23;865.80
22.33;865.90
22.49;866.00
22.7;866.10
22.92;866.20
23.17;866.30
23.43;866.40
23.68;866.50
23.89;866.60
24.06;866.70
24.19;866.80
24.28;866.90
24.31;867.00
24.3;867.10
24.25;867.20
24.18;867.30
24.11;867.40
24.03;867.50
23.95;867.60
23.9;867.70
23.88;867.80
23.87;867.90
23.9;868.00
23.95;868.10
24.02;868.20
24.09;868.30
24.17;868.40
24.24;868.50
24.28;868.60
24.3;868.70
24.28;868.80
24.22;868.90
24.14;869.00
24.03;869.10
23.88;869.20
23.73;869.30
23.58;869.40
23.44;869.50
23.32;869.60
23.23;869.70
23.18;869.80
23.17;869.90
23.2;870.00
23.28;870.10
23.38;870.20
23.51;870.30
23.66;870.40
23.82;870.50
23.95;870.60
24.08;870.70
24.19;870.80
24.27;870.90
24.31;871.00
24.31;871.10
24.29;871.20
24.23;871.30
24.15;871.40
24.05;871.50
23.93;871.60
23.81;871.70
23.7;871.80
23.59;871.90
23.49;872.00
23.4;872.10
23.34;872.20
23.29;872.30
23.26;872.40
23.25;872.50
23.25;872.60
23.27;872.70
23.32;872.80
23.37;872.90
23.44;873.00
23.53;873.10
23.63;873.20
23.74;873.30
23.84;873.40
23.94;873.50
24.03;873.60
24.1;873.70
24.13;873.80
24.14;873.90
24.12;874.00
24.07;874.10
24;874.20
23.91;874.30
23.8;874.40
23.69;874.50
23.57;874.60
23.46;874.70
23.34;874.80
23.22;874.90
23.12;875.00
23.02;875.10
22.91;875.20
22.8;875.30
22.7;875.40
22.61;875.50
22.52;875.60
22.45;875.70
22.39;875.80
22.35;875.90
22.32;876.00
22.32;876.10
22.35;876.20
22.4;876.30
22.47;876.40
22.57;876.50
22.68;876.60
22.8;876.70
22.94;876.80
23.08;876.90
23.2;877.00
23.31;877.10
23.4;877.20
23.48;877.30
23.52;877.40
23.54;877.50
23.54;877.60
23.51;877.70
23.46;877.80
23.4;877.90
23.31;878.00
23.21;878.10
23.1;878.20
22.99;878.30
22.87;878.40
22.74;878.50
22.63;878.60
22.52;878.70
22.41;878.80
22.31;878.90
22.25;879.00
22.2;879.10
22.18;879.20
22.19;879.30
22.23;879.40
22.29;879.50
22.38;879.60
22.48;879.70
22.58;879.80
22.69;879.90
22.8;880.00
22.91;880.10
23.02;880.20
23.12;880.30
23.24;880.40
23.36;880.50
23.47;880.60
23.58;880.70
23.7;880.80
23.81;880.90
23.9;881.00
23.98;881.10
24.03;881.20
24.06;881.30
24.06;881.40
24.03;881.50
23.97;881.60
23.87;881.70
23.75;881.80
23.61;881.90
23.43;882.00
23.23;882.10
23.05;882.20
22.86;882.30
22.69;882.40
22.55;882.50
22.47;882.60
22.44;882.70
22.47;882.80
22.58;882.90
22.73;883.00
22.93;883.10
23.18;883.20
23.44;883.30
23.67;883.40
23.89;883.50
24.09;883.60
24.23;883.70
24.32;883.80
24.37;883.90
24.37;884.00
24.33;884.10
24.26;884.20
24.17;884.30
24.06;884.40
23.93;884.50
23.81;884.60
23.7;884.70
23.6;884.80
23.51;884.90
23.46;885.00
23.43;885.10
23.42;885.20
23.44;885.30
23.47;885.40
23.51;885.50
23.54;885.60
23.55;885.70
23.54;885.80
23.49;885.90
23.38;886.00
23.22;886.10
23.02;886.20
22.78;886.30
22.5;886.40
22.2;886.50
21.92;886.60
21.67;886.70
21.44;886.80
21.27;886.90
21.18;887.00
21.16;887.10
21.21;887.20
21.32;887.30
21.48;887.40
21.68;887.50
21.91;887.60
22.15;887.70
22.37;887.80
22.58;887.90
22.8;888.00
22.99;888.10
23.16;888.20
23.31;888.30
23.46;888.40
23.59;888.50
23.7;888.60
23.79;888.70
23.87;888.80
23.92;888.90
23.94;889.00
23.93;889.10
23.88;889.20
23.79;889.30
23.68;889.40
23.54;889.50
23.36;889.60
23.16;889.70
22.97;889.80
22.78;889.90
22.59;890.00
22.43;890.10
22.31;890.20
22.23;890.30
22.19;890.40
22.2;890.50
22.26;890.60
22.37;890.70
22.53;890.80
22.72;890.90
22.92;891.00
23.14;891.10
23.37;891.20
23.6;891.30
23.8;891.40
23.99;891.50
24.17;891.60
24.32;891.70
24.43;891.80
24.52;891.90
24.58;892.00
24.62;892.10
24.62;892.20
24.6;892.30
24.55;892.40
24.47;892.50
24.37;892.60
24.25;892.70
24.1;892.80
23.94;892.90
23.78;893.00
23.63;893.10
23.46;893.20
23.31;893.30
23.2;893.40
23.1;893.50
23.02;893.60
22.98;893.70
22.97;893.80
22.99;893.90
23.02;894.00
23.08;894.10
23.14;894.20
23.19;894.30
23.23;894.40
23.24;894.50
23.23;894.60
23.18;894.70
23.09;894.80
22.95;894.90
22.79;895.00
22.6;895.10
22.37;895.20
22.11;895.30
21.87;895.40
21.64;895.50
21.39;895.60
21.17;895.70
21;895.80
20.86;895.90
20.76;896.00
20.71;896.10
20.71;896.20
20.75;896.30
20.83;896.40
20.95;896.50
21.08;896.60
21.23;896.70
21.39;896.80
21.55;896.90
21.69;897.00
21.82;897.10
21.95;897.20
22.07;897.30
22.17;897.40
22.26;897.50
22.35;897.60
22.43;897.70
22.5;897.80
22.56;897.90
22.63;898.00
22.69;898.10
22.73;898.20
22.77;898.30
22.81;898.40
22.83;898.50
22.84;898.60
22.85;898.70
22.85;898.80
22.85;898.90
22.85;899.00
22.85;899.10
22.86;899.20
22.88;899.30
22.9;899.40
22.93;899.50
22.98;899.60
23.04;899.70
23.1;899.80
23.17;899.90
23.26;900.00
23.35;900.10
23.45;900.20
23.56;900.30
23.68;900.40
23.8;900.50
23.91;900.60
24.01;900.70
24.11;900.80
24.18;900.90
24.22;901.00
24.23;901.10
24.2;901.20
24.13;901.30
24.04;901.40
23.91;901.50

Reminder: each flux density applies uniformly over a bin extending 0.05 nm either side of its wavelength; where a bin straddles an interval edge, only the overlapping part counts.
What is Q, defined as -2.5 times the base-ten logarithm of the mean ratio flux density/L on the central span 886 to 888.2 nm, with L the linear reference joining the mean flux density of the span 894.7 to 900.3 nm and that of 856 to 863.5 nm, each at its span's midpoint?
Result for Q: 0.02 mag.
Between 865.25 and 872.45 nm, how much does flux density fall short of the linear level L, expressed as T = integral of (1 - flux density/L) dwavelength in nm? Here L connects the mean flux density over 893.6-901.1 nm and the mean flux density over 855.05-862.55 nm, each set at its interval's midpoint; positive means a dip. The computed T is -0.153 nm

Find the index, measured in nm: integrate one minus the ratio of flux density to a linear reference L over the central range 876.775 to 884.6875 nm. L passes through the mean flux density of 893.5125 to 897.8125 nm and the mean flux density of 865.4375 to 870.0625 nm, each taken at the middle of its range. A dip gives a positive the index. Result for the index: -0.12 nm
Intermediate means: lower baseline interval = 23.6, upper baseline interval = 22.1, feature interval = 23.3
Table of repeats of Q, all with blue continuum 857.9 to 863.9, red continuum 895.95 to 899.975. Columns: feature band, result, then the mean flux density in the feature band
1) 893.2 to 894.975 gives -0.037 mag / 23.1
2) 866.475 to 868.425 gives -0.047 mag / 24.1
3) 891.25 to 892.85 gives -0.089 mag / 24.3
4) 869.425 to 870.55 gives -0.019 mag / 23.4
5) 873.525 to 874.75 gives -0.049 mag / 23.9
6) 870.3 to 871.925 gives -0.049 mag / 24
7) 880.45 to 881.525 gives -0.053 mag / 23.8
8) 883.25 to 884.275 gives -0.069 mag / 24.1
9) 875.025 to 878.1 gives -0.005 mag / 22.9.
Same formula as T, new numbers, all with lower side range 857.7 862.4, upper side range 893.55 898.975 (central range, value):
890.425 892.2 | -0.093 nm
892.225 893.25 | -0.083 nm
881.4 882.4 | -0.042 nm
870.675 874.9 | -0.185 nm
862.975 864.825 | -0.083 nm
